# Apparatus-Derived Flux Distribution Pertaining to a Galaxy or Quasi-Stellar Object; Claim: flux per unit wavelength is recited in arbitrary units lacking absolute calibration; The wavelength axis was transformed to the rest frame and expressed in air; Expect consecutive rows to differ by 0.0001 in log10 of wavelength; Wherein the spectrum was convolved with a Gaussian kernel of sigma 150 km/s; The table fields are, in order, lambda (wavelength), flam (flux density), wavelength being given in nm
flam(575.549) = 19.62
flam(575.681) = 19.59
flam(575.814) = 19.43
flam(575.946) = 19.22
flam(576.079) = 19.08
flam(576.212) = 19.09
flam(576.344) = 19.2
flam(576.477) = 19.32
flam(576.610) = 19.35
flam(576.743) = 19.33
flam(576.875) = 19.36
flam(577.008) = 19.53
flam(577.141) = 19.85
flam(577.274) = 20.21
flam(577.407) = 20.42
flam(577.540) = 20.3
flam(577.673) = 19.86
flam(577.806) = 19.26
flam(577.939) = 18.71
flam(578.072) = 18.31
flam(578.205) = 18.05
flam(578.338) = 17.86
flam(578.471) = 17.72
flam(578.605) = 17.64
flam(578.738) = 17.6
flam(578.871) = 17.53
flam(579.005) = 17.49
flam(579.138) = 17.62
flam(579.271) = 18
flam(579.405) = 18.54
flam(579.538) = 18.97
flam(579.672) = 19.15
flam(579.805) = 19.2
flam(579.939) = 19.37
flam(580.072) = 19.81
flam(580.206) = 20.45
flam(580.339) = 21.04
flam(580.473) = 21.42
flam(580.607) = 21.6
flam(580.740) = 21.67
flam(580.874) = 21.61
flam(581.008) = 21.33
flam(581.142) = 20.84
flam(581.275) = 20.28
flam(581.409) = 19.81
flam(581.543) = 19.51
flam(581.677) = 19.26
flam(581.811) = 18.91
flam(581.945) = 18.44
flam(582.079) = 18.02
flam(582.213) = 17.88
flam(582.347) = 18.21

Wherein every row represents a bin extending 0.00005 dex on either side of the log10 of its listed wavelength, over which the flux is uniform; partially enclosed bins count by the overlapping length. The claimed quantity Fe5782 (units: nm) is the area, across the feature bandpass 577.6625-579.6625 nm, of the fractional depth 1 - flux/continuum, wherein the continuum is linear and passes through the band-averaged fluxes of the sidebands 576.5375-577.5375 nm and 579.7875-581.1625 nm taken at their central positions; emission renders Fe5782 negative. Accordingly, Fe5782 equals 0.20 nm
